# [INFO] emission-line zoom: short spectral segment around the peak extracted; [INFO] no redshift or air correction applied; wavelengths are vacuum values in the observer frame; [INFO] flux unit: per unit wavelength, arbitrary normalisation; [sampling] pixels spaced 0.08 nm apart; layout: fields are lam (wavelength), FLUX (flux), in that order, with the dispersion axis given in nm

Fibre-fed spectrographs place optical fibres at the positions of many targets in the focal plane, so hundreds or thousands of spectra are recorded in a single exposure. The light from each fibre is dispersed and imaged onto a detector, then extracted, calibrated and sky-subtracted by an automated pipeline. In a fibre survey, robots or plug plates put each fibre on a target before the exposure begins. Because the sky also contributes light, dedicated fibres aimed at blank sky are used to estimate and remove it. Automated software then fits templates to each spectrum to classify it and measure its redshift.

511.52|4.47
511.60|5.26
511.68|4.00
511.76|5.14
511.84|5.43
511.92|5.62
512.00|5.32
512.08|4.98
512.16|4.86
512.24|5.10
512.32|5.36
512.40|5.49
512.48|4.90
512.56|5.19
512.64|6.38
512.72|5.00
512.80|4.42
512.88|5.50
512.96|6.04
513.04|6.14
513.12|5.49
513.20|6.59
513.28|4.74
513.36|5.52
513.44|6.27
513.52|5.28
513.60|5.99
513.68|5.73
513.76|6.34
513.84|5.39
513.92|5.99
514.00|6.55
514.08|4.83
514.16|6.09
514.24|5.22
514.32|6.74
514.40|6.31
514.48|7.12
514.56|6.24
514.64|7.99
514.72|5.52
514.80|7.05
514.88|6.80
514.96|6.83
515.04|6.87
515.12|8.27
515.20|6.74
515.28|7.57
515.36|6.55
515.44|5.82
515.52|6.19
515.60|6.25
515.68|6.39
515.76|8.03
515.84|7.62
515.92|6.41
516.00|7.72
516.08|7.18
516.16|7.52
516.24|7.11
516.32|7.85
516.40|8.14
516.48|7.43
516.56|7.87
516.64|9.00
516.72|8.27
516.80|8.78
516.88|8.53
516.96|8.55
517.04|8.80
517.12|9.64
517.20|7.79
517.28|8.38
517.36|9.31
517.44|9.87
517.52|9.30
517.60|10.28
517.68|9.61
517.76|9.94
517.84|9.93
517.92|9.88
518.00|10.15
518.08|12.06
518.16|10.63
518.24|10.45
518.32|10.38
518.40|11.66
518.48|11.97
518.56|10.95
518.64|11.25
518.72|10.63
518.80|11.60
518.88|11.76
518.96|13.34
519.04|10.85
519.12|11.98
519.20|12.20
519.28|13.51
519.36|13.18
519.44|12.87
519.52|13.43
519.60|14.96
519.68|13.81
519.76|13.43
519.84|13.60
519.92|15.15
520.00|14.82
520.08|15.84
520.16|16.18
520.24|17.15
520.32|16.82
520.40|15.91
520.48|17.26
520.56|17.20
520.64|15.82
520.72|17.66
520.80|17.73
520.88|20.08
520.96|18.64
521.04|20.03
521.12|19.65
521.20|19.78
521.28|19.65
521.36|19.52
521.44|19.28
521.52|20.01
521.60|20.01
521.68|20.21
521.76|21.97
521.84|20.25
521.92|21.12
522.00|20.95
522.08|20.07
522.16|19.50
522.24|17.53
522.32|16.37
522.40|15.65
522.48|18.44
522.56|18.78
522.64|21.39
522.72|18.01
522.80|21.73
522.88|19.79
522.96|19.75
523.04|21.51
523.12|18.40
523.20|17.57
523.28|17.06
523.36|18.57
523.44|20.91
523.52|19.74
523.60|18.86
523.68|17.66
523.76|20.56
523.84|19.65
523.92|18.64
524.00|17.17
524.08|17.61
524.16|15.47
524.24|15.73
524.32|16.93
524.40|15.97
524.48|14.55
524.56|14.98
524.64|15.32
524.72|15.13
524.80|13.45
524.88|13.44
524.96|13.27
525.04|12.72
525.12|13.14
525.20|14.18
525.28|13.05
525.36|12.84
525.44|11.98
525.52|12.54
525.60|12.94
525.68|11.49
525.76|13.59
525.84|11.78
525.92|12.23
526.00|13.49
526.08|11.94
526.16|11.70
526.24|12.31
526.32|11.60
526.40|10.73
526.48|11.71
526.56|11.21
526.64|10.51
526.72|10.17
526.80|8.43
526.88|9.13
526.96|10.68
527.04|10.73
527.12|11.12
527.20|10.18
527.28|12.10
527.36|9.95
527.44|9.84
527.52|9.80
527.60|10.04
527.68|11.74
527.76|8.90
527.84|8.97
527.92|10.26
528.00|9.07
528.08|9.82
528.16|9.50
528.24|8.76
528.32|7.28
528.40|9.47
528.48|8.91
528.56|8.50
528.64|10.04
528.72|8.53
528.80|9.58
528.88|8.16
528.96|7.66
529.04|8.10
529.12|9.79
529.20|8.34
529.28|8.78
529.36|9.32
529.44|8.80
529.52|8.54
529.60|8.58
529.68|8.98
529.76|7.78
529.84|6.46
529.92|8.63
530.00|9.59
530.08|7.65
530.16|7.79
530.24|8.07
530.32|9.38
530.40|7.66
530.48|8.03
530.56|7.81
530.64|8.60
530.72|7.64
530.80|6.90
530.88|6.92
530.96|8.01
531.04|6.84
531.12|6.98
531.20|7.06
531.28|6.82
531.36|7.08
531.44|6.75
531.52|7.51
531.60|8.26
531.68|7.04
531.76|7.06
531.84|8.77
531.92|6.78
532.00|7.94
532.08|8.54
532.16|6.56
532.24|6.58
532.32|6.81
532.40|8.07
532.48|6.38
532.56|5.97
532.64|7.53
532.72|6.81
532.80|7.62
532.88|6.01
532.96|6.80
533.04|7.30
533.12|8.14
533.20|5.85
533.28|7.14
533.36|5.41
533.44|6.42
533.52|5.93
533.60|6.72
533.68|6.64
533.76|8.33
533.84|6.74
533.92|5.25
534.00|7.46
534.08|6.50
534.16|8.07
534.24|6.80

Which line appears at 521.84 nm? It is C IV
